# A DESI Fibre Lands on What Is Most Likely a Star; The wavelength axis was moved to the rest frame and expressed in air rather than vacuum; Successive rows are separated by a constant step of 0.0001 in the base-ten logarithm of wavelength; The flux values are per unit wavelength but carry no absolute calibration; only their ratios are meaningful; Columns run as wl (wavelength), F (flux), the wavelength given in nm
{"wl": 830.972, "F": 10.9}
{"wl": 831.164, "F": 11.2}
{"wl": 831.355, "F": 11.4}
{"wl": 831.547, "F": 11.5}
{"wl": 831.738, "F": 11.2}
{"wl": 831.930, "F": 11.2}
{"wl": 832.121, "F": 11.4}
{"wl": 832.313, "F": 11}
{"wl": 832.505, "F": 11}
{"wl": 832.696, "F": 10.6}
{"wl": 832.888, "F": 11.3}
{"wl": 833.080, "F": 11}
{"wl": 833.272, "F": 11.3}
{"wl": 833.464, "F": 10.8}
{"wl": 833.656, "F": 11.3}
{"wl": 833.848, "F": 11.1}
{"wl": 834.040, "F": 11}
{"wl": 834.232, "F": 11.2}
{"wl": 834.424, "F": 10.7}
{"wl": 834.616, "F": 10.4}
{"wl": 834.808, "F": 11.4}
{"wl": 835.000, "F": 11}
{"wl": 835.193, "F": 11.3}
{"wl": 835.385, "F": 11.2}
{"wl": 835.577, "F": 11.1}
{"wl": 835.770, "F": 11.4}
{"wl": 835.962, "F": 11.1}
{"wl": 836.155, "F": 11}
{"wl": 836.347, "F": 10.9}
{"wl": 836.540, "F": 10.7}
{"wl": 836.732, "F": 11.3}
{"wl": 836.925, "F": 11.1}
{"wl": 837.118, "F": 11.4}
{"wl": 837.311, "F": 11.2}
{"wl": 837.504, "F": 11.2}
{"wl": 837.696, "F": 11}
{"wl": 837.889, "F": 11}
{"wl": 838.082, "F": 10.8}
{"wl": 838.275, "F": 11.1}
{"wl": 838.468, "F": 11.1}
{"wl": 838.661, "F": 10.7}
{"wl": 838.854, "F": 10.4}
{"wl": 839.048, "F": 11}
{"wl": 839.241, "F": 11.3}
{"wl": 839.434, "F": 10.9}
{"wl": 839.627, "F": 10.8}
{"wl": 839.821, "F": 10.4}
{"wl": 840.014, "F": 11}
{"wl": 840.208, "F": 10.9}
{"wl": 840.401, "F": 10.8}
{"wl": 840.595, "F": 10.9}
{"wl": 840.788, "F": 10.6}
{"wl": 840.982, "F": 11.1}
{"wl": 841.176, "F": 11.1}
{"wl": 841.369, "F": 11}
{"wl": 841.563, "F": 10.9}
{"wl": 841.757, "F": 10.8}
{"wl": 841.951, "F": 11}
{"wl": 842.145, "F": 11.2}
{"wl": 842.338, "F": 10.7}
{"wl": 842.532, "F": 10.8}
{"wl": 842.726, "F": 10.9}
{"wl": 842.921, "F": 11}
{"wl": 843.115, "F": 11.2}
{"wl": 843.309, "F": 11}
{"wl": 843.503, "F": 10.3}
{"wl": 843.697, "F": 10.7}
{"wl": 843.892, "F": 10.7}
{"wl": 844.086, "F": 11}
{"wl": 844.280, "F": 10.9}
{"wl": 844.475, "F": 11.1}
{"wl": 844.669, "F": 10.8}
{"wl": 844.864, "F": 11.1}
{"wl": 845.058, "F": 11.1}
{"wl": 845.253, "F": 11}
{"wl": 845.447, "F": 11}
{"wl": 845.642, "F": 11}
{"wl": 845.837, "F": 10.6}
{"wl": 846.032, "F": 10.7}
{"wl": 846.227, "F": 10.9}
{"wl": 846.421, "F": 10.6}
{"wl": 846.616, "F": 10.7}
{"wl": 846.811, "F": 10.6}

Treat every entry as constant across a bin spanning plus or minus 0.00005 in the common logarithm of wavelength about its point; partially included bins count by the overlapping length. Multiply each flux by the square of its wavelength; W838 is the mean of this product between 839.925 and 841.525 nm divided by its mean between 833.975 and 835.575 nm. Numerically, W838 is 1.00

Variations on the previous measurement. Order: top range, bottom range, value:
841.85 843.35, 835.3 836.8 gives 1.01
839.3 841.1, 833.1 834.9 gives 1.00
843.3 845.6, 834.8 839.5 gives 1.00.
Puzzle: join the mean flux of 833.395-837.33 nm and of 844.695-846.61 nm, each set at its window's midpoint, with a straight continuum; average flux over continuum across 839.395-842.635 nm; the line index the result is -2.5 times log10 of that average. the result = 0.009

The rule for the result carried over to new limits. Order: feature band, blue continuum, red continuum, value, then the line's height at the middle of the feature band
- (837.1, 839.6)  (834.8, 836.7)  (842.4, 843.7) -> 0.00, 11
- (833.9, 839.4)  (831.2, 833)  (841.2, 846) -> 0.00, 11.1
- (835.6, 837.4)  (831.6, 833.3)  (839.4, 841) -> -0.02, 11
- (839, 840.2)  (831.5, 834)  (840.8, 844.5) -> 0.01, 11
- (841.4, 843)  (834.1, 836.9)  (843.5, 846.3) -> 0.00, 10.9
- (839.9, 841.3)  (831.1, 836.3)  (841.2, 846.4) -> 0.01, 11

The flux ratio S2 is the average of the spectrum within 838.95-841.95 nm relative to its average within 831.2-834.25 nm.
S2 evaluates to 0.98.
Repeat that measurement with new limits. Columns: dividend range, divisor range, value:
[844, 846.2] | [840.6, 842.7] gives 1.00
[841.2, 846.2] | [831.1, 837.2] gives 0.98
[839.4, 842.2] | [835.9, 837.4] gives 0.98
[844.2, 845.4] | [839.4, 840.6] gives 1.02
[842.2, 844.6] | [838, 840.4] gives 1.00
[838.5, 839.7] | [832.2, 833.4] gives 0.99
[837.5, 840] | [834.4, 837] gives 0.99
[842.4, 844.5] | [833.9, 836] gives 0.98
